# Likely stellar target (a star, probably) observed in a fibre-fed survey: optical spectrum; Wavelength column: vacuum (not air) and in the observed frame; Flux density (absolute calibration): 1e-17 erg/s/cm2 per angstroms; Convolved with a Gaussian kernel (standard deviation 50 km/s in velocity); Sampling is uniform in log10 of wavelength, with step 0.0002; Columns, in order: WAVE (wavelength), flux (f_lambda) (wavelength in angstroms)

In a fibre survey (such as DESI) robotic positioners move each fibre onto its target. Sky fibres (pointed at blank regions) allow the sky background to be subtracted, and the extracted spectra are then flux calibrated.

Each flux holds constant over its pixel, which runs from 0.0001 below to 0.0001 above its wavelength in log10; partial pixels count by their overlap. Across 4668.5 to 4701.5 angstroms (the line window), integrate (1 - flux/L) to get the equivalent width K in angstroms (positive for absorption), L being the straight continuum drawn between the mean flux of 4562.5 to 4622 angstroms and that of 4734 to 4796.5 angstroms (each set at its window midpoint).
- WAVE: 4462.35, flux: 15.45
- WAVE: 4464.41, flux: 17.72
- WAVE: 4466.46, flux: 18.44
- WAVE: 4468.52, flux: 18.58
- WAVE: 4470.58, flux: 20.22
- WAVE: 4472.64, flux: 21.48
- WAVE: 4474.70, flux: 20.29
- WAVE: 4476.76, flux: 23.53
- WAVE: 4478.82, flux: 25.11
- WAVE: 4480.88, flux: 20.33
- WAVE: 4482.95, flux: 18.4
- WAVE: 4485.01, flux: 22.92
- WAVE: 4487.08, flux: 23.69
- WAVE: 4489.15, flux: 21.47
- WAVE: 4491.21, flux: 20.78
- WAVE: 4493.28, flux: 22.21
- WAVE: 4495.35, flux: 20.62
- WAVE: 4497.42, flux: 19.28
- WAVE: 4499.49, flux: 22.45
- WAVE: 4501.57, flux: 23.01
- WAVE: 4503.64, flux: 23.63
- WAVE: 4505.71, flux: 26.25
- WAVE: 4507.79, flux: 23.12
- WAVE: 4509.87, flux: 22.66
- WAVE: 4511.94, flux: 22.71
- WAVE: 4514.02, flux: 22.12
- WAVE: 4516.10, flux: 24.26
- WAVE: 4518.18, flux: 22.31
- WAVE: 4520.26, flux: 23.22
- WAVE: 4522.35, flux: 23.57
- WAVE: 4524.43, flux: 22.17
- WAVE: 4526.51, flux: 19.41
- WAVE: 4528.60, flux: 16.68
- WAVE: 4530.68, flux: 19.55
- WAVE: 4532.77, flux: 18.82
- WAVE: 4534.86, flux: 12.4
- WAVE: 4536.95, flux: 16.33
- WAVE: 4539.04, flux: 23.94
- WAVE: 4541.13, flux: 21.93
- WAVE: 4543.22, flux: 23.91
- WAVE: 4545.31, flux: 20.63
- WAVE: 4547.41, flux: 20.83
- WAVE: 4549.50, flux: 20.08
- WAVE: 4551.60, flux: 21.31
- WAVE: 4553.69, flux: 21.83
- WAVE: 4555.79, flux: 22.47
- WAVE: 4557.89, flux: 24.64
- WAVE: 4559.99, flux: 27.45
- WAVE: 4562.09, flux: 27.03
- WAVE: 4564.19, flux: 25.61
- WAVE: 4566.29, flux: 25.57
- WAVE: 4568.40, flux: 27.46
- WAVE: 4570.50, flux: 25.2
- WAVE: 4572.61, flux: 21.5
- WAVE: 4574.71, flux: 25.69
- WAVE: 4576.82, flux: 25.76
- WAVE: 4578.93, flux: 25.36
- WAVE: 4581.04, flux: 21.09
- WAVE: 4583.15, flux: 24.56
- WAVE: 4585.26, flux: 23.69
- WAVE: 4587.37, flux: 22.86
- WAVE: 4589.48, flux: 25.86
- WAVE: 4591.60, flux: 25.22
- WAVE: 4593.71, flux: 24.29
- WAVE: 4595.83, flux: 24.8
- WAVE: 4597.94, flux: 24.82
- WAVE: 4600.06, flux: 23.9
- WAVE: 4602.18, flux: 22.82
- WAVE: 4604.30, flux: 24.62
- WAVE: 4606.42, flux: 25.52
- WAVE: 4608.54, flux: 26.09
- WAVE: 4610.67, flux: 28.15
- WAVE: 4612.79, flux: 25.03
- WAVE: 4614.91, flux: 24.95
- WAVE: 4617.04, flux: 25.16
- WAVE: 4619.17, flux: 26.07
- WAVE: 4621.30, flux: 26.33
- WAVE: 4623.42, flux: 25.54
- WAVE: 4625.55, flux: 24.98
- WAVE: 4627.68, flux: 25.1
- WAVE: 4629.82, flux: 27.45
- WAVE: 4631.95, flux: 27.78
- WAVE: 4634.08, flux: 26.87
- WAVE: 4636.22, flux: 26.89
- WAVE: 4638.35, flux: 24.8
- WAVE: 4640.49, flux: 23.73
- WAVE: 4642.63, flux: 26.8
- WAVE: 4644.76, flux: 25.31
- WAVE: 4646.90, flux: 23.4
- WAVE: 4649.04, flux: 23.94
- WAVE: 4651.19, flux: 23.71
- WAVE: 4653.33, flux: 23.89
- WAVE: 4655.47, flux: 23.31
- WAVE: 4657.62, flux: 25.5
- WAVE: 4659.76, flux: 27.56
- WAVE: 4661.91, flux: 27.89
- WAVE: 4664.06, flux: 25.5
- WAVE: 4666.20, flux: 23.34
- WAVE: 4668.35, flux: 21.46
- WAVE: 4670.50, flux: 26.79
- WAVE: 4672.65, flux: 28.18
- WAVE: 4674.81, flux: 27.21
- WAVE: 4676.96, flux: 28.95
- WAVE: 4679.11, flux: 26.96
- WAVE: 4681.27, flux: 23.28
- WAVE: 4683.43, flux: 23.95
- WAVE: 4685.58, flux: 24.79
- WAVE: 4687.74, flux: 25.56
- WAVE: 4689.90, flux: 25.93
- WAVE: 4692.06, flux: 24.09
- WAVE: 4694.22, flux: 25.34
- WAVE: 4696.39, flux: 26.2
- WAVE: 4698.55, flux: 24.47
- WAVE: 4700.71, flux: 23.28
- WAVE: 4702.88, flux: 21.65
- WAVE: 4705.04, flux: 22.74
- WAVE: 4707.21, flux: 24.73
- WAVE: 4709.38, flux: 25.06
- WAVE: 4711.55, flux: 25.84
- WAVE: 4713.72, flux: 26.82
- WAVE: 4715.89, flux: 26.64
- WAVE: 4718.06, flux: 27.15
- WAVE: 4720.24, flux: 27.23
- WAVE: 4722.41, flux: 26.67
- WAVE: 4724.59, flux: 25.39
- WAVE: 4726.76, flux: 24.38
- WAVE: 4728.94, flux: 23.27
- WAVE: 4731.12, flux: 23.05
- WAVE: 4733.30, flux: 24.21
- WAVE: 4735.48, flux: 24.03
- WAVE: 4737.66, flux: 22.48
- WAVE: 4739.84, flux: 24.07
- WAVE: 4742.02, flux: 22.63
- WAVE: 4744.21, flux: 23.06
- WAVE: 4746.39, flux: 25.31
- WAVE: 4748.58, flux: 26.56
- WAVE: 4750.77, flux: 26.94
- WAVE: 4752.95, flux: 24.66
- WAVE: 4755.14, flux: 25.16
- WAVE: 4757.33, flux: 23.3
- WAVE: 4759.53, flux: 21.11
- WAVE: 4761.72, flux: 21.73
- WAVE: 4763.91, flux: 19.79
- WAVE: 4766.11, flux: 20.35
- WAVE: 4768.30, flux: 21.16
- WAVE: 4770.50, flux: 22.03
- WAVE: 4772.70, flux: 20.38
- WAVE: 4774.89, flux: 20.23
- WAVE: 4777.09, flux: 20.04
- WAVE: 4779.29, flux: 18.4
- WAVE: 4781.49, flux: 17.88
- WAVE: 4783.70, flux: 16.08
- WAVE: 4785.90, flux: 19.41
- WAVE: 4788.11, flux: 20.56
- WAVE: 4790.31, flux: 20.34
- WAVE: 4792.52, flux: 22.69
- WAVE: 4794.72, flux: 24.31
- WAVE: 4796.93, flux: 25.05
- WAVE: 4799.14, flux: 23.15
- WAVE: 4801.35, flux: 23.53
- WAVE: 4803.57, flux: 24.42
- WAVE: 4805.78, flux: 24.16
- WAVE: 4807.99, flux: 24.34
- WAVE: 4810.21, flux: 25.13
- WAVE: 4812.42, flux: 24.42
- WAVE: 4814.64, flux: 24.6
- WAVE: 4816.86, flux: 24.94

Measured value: -3.1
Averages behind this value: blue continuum 24.9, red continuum 22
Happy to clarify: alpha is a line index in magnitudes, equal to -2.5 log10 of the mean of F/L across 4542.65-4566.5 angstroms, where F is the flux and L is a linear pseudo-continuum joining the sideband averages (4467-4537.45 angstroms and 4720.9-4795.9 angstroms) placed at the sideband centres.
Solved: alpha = -0.09 mag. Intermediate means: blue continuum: 21.3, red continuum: 22.4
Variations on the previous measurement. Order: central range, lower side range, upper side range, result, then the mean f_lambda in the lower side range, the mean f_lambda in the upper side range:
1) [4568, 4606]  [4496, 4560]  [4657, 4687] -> -0.05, 21.6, 25.8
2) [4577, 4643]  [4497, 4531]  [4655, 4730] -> -0.06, 22.2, 25.4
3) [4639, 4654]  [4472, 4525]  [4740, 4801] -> -0.10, 22.4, 22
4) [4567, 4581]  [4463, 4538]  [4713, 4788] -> -0.15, 21.1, 22.9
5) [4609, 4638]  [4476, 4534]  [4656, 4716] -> -0.09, 21.9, 25.3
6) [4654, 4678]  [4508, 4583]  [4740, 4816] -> -0.16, 22.5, 22.5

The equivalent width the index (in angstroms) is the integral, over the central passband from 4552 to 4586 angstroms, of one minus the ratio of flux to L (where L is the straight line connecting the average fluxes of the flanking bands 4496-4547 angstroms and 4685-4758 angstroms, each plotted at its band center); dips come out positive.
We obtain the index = -3.7 angstroms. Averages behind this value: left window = 21.4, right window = 24.8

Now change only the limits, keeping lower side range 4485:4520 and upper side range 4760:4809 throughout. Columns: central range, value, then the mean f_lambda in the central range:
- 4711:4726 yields -3.4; 26.5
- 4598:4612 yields -1.9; 25.1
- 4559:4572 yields -2.3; 26.2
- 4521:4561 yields 2.6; 21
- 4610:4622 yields -2.1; 25.9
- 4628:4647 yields -3.5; 26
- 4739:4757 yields -2.7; 24.8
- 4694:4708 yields -1.4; 24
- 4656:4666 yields -1.9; 26.2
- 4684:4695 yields -1.7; 25.1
